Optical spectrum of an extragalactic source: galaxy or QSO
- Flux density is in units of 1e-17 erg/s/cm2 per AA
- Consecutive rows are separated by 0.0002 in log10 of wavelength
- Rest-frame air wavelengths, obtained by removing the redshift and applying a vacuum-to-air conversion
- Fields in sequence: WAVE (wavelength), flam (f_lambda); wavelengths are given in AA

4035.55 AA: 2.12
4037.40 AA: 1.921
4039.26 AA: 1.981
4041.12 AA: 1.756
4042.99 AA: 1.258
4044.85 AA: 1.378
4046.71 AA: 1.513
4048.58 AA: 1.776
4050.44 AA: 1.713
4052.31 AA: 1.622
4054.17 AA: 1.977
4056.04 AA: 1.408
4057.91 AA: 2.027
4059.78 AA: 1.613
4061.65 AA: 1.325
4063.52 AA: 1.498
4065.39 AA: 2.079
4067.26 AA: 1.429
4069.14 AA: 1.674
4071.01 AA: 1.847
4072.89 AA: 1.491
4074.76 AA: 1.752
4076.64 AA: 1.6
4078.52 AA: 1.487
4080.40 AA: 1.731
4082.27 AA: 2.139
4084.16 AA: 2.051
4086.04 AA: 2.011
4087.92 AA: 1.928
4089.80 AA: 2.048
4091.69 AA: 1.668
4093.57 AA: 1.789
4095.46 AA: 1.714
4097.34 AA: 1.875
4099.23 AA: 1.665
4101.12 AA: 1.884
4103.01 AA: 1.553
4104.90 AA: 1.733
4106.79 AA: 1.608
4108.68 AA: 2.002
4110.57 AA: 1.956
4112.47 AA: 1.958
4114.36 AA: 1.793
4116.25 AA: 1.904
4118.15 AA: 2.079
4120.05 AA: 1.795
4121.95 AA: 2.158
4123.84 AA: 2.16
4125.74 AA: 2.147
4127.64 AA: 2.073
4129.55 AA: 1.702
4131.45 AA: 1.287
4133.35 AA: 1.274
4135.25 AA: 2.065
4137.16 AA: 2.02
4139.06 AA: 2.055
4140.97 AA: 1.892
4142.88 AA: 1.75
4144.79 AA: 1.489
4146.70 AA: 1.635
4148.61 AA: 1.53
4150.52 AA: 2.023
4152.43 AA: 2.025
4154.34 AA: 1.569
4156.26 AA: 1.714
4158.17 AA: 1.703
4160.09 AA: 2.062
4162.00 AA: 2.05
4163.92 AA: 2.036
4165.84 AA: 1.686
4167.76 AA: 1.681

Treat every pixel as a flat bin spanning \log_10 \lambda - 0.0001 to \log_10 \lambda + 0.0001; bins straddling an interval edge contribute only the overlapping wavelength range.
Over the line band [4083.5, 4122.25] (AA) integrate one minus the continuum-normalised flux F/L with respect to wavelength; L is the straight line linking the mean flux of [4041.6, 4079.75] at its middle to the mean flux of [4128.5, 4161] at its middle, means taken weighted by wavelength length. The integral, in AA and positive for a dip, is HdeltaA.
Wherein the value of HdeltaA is -3.9 AA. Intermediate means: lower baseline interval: 1.63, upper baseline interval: 1.75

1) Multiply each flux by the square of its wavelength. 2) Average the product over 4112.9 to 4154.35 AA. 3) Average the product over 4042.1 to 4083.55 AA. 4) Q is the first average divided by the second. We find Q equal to 1.2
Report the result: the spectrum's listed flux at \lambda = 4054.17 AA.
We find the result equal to 1.977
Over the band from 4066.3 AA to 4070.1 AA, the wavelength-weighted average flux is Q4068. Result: 1.56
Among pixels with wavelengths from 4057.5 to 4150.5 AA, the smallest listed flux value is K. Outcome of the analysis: 1.274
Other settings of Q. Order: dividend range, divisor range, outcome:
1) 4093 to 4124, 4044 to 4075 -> 1.15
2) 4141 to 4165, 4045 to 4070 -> 1.14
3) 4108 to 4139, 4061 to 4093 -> 1.11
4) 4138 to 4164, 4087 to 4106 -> 1.05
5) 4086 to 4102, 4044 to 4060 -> 1.12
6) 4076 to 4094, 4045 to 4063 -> 1.14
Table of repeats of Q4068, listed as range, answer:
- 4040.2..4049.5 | 1.53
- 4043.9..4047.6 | 1.45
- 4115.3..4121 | 1.92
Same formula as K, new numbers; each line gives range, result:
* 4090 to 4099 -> 1.668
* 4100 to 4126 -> 1.553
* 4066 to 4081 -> 1.429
